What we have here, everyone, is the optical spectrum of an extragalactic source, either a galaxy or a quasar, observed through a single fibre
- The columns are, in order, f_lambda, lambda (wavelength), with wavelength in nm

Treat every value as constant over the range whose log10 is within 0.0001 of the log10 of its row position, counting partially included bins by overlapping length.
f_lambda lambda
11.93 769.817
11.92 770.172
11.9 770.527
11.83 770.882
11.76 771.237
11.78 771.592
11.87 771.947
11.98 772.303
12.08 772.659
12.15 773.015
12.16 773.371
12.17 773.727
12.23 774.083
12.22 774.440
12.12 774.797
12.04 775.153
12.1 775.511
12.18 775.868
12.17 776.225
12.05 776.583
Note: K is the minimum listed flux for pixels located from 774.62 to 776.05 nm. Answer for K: 12.04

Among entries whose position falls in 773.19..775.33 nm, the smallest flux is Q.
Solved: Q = 12.04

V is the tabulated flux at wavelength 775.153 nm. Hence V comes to 12.04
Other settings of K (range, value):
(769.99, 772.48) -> 11.76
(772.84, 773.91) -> 12.15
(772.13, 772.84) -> 11.98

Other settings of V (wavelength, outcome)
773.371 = 12.16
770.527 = 11.9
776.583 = 12.05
